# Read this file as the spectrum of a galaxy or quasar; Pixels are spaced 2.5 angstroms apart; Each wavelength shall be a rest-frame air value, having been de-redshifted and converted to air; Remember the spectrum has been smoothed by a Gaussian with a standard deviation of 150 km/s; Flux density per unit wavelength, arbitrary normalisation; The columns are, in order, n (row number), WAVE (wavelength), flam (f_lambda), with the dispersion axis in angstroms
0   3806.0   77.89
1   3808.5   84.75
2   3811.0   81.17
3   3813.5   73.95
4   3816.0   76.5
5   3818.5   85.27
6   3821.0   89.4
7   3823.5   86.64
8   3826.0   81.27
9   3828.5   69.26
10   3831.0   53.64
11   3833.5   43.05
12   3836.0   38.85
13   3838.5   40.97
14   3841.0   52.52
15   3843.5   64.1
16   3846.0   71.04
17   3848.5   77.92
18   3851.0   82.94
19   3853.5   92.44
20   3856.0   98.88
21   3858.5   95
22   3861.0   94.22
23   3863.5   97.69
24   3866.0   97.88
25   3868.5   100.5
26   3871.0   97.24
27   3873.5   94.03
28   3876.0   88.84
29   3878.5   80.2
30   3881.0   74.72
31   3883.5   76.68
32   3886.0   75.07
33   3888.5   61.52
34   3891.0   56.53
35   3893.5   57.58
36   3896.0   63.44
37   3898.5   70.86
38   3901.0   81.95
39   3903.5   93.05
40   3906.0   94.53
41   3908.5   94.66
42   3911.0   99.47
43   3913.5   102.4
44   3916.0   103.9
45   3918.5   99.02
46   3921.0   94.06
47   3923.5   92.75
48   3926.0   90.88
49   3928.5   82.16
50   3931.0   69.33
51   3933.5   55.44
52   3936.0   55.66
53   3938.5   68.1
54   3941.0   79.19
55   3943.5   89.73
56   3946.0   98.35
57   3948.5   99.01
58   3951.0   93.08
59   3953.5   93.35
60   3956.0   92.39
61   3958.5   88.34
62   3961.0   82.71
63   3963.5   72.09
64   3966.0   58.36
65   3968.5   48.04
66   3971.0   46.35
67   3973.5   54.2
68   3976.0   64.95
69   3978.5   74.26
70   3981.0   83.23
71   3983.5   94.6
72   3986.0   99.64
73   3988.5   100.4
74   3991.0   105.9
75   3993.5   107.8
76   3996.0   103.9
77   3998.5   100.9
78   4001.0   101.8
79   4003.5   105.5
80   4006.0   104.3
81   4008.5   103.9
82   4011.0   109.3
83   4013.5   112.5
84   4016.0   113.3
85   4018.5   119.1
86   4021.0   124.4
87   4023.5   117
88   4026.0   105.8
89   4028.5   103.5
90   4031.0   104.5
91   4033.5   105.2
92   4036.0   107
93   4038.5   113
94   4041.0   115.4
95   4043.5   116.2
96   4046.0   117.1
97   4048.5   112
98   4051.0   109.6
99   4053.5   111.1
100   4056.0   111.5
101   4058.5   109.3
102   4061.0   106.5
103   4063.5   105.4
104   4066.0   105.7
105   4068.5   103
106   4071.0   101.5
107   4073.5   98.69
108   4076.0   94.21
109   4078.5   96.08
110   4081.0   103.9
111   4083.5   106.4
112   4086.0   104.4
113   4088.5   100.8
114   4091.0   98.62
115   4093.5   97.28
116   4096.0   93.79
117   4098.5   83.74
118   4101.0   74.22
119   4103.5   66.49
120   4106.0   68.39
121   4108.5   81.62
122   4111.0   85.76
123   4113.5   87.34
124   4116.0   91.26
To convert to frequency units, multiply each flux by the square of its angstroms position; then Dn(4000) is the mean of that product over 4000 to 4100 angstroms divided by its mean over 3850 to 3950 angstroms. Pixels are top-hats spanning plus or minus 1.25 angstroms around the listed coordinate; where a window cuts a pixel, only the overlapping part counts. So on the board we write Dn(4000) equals 1.35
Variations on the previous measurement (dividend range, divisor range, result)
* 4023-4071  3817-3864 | 1.63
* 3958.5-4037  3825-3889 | 1.32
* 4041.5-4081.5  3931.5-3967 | 1.40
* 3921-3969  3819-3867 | 1.12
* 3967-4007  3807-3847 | 1.38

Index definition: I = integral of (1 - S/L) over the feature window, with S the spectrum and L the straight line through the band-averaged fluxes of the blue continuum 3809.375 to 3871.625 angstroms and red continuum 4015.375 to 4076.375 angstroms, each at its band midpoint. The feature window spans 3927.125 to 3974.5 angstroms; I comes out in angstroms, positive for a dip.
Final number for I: 9.7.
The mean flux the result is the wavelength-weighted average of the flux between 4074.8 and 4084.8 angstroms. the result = 100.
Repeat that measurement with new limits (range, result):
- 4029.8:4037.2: 106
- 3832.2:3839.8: 41.1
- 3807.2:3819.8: 80.4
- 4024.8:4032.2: 105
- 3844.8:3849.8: 74.6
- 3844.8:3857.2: 84.6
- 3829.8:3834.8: 48.2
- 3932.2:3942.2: 64.5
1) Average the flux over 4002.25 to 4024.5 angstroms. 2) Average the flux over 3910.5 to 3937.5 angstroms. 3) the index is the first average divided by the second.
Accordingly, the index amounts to 1.3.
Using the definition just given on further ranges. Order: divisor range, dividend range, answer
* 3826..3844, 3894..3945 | 1.57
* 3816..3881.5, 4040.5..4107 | 1.27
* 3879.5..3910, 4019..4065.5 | 1.47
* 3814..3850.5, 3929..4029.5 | 1.34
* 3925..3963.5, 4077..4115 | 1.10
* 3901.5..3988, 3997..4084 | 1.30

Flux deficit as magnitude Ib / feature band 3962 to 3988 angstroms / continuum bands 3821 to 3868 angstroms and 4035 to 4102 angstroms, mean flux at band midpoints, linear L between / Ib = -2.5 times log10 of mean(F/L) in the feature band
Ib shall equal 0.29 mag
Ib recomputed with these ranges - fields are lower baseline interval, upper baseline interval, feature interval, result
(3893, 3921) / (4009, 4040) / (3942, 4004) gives 0.18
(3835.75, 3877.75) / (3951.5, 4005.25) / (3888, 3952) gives 0.01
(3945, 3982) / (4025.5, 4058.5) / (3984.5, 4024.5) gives -0.15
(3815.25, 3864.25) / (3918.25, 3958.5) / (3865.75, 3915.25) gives -0.05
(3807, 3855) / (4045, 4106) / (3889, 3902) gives 0.20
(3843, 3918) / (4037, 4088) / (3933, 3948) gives 0.20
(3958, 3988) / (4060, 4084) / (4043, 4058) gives -0.18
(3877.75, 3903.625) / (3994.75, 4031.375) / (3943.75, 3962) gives -0.03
